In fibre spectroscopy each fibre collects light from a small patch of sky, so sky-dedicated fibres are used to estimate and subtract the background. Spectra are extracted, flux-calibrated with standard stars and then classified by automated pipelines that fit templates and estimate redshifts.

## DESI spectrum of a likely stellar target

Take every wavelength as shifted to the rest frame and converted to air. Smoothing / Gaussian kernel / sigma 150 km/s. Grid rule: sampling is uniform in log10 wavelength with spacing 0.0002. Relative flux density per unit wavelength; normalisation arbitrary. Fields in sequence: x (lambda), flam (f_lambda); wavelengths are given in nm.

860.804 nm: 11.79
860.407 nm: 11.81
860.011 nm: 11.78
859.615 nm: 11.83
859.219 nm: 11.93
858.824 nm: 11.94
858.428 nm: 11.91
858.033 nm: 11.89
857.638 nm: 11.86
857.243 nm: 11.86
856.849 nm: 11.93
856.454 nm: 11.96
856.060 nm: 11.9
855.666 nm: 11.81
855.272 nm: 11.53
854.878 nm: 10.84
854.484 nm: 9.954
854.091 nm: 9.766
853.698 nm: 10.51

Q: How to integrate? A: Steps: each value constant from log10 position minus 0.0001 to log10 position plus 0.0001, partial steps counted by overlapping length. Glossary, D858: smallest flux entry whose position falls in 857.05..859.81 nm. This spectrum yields 11.83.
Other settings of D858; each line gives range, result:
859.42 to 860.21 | 11.78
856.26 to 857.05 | 11.93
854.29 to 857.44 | 9.954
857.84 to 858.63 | 11.89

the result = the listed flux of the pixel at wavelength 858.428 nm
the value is 11.91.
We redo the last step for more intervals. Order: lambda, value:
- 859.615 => 11.83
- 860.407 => 11.81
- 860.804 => 11.79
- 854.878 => 10.84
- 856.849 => 11.93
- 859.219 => 11.93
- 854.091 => 9.766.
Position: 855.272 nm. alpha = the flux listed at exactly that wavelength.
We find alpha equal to 11.53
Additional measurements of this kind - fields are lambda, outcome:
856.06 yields 11.9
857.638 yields 11.86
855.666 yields 11.81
